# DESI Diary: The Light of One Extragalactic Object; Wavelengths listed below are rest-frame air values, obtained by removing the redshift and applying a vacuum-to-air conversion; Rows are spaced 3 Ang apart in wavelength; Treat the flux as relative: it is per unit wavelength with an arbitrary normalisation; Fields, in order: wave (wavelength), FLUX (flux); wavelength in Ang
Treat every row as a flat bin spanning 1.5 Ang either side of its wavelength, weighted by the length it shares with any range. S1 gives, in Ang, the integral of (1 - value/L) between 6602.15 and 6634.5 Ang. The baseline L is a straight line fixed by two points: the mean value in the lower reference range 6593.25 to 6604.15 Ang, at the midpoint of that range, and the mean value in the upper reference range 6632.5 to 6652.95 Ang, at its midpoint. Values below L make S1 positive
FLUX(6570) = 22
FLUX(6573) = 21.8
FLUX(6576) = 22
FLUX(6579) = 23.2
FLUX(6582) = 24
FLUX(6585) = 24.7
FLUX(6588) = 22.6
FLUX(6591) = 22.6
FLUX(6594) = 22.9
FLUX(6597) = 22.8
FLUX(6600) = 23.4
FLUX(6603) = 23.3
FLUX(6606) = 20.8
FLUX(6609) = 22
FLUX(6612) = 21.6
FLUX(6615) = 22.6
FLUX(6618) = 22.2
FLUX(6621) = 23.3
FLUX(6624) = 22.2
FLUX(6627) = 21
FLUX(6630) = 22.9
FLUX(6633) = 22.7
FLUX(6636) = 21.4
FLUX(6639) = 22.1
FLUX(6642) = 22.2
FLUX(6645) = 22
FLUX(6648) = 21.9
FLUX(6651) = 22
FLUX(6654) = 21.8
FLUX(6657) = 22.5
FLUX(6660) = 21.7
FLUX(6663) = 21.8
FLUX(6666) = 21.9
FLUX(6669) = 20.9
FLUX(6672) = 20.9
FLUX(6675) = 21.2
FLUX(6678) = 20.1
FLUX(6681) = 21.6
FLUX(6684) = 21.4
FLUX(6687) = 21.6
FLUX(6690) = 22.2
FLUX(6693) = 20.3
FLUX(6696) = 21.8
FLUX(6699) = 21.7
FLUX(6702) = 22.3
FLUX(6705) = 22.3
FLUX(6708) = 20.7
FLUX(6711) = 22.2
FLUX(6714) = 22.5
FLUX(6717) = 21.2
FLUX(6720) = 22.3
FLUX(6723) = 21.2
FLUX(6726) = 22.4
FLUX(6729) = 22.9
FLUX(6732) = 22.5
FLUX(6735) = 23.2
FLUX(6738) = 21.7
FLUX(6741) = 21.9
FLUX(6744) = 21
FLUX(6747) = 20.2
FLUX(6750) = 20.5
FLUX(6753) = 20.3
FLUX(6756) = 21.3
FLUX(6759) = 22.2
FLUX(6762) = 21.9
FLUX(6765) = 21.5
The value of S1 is 0.6 Ang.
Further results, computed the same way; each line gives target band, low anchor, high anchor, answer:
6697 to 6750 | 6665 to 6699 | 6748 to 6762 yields -1.65 Ang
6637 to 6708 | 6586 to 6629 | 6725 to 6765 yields 1.37 Ang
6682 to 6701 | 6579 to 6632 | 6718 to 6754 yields 0.43 Ang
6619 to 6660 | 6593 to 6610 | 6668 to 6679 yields -0.98 Ang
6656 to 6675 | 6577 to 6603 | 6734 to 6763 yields 0.68 Ang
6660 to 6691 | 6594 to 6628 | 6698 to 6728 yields 0.98 Ang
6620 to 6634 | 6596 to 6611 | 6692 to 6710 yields -0.10 Ang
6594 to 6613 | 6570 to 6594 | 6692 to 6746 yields 0.32 Ang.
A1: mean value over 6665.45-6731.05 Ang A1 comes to 21.6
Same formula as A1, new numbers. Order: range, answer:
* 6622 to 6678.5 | 21.8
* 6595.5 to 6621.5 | 22.4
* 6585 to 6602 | 23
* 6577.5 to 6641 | 22.6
